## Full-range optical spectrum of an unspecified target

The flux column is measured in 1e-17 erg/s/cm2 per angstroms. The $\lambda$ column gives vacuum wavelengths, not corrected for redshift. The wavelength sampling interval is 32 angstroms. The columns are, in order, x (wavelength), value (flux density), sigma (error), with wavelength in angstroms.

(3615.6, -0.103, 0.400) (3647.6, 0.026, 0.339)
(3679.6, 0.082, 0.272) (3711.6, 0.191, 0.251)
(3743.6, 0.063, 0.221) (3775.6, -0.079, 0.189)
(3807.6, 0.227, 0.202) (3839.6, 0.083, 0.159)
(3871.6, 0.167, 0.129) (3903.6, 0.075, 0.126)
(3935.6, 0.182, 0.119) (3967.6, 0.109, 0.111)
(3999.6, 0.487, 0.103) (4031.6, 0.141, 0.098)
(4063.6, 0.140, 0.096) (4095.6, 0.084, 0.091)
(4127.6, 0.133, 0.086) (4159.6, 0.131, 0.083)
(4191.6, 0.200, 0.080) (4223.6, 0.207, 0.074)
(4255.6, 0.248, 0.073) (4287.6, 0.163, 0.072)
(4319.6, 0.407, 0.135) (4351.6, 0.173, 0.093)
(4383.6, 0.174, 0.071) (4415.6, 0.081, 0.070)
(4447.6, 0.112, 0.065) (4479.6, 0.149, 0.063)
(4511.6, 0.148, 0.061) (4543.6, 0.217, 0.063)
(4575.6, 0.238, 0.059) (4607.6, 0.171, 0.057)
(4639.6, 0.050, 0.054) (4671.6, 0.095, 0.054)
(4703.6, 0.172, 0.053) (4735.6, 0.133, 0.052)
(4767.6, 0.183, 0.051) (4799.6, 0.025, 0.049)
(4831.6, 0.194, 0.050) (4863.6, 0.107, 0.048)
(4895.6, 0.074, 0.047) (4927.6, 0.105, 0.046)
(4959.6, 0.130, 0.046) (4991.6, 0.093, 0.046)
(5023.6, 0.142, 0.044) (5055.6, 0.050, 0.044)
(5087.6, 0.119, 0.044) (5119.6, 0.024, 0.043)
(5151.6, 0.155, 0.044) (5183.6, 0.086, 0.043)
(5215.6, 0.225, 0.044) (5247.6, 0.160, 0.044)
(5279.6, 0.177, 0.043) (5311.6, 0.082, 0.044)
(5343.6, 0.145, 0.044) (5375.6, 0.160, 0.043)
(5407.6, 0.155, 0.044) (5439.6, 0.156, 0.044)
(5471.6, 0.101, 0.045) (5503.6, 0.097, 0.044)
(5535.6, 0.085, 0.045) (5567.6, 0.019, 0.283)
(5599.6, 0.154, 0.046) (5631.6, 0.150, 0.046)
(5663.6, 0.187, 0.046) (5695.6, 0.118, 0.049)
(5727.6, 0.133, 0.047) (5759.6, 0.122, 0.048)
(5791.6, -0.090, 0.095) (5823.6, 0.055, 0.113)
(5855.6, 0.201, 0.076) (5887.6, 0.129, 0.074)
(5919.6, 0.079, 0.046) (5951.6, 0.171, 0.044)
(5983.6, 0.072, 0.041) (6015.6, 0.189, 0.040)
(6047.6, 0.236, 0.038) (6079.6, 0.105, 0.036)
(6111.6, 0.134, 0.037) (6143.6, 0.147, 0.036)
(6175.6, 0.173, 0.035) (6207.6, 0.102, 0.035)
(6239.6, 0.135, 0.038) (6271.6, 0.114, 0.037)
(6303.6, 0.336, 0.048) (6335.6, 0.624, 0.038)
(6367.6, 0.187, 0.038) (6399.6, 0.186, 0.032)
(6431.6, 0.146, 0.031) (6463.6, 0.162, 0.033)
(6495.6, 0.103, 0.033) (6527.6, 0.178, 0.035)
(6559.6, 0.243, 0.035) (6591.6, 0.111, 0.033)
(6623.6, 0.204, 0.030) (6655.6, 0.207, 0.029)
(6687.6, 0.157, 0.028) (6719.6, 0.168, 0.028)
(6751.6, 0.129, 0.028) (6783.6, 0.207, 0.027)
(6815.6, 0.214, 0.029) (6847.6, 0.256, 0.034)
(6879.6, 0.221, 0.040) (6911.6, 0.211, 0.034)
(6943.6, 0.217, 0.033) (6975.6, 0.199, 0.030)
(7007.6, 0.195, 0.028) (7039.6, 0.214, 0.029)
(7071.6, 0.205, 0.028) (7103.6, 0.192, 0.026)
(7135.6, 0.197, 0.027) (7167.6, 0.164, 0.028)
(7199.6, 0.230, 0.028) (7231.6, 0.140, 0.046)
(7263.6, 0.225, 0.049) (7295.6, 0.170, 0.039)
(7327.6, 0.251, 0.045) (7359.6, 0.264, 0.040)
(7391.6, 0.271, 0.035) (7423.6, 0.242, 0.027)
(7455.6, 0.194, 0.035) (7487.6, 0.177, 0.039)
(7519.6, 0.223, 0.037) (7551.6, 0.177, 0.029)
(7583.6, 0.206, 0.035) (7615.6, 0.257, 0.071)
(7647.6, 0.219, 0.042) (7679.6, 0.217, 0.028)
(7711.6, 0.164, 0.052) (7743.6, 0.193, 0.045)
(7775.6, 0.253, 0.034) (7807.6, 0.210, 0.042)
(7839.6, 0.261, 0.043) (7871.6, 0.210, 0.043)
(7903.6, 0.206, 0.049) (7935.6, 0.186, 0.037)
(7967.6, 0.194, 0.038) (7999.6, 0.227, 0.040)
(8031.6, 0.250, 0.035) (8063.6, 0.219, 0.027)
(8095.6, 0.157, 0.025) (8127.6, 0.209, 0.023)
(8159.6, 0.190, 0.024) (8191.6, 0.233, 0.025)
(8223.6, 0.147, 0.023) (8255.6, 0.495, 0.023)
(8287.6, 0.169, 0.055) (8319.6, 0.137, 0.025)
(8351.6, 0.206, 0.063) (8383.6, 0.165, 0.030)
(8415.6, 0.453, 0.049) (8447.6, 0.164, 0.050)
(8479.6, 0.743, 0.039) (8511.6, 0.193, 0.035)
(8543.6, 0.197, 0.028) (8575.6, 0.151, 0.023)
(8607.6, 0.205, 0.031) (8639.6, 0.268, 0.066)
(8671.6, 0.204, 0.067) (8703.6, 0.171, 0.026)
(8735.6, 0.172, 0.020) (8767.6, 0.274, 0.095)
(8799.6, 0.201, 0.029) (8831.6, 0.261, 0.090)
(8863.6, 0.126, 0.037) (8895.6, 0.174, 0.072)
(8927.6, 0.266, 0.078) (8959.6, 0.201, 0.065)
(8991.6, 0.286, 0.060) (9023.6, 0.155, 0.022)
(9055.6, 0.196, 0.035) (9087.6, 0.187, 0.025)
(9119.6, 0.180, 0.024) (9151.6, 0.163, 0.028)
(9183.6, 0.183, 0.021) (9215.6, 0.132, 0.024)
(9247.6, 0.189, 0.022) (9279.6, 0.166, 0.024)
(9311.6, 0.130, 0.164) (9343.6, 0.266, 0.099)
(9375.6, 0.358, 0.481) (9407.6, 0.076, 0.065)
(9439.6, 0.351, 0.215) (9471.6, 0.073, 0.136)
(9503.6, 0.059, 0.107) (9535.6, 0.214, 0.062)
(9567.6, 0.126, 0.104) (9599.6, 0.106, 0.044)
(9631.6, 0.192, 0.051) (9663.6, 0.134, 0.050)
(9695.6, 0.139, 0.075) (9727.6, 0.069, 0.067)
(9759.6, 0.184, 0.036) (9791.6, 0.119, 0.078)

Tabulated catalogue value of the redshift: 0.70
